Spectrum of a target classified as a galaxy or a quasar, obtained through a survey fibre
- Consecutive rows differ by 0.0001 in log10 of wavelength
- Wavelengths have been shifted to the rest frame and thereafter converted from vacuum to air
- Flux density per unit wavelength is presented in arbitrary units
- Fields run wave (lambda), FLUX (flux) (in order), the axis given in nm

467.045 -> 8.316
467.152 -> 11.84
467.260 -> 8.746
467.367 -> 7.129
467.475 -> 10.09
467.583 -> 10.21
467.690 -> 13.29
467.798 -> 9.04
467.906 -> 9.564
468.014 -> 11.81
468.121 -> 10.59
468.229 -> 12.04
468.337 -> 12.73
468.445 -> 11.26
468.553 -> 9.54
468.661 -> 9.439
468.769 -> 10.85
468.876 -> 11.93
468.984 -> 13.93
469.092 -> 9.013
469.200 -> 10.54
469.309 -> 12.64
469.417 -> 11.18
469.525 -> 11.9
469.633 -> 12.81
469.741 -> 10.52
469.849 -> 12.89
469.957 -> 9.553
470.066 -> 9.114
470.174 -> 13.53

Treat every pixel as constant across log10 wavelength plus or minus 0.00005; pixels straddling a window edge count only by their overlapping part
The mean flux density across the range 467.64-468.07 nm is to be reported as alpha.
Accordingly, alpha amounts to 10.9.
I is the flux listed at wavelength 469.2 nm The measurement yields 10.54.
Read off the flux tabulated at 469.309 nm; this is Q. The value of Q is 12.64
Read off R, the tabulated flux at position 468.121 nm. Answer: 10.59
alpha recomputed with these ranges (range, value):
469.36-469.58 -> 11.6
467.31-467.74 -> 10.2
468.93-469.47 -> 11.4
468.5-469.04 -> 11.1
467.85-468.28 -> 11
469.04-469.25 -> 9.77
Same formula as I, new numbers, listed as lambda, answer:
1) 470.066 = 9.114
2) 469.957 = 9.553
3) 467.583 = 10.21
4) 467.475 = 10.09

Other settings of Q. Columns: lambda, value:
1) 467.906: 9.564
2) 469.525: 11.9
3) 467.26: 8.746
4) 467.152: 11.84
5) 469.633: 12.81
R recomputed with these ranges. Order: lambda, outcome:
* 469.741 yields 10.52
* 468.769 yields 10.85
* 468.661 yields 9.439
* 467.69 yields 13.29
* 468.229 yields 12.04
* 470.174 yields 13.53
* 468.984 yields 13.93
